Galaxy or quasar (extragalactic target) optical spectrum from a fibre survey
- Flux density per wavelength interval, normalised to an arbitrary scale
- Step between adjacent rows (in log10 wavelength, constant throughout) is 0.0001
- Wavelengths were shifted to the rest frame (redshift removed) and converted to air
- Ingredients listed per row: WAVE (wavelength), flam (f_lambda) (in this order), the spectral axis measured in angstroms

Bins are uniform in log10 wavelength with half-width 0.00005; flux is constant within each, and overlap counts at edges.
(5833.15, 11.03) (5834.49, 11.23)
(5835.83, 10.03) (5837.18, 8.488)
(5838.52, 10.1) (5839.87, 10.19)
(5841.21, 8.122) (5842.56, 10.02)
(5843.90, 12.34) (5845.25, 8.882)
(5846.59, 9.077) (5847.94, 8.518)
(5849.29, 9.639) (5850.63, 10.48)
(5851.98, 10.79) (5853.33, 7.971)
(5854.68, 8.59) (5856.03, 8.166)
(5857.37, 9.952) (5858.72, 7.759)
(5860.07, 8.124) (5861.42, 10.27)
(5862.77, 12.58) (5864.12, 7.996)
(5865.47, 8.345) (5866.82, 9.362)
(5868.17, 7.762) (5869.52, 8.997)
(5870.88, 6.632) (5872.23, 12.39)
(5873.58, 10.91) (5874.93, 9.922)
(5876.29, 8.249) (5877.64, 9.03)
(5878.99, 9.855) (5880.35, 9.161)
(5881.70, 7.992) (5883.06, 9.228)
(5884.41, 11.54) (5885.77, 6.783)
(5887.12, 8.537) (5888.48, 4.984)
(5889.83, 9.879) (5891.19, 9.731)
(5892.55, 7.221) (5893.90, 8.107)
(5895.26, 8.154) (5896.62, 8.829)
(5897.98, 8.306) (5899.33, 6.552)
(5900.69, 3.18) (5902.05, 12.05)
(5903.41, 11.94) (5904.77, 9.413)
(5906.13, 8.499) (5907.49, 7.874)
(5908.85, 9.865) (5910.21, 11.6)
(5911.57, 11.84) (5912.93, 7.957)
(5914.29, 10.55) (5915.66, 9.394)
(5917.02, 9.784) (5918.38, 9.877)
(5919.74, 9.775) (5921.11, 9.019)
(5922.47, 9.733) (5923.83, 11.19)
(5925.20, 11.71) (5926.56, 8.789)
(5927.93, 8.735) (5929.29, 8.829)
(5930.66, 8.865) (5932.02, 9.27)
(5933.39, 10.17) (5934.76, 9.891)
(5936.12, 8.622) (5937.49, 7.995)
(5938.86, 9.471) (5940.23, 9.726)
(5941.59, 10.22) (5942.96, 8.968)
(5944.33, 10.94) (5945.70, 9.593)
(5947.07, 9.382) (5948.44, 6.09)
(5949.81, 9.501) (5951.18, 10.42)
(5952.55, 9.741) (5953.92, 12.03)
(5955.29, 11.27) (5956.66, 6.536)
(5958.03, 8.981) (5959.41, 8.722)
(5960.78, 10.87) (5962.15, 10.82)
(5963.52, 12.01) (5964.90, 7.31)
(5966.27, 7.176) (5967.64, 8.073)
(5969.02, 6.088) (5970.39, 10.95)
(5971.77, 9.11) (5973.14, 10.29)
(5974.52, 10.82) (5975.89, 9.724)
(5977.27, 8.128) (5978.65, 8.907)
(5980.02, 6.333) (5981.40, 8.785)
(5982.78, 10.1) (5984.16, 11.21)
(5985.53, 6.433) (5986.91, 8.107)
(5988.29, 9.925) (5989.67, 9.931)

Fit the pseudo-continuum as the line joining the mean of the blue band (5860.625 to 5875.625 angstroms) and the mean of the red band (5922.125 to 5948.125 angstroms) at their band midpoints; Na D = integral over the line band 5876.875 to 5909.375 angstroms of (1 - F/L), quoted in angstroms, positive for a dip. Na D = 3.2 angstroms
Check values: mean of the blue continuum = 9.54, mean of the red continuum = 9.53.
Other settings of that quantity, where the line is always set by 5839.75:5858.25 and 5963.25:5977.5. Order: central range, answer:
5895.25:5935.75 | -0.9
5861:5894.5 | 1.2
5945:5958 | -0.4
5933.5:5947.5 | -0.6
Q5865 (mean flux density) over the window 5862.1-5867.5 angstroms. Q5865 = 9.57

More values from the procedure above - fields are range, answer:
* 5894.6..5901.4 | 7.02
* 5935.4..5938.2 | 8.35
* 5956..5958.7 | 7.77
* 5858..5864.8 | 9.35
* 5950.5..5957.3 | 10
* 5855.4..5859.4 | 8.64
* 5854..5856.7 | 8.38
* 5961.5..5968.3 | 9.08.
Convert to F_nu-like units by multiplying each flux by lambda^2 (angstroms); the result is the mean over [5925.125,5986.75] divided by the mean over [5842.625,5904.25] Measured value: 1.1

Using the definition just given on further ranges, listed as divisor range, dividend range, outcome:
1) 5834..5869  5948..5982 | 1.01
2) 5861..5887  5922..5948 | 1.05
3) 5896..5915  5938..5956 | 1.08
